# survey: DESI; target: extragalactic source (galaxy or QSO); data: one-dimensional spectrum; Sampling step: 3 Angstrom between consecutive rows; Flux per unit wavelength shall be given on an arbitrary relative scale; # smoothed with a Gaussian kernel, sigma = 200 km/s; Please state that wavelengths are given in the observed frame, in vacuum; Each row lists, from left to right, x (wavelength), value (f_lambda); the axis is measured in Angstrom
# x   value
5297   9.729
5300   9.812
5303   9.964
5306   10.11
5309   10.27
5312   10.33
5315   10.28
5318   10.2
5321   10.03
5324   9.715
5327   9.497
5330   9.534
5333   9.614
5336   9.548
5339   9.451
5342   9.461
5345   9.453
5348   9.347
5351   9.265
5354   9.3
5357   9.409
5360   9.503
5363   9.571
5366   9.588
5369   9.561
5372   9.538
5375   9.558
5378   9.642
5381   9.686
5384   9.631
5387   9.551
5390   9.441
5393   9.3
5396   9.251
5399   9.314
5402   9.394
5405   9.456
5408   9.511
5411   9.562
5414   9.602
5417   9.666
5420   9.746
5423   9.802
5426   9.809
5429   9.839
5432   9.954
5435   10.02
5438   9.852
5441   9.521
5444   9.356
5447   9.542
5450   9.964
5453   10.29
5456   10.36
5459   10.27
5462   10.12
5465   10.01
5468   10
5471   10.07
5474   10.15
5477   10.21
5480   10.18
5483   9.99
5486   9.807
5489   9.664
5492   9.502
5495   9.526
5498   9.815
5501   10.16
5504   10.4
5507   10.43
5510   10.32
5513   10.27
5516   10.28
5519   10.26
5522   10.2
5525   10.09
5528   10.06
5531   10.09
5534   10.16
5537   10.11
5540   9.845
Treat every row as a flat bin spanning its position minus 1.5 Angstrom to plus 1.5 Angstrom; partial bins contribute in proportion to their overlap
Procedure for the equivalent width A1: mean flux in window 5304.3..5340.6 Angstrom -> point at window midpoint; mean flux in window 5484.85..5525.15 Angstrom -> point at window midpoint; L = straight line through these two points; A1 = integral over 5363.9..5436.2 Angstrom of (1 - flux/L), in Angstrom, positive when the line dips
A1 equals 2.6 Angstrom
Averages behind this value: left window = 9.88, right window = 10.1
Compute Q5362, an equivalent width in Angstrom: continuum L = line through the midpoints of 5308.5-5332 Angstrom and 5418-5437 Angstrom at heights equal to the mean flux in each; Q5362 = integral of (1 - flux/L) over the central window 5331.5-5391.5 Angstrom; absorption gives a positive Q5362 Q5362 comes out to 2.5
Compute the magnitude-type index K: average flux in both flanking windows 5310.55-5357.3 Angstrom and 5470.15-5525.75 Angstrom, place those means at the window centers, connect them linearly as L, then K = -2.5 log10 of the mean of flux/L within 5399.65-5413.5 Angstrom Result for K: 0.04 mag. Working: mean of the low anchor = 9.66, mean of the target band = 9.48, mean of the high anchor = 10.1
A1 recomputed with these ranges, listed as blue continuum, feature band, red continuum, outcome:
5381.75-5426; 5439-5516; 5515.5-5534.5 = -0.71 Angstrom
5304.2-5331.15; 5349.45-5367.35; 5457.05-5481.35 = 1.07 Angstrom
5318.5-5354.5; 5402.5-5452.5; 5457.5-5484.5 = 1.12 Angstrom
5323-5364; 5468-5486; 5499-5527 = 0.01 Angstrom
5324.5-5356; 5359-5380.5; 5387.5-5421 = -0.25 Angstrom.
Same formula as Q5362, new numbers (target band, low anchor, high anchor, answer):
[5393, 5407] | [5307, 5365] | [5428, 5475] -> 0.68 Angstrom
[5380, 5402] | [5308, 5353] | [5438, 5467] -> 0.86 Angstrom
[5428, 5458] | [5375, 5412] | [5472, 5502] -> -0.54 Angstrom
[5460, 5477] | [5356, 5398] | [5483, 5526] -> -0.33 Angstrom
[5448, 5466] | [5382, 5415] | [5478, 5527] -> -0.66 Angstrom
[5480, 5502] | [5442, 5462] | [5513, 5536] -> 0.60 Angstrom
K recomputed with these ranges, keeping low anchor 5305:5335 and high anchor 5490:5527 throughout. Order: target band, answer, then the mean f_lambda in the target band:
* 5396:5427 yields 0.05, 9.57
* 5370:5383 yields 0.04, 9.61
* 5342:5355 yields 0.07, 9.36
